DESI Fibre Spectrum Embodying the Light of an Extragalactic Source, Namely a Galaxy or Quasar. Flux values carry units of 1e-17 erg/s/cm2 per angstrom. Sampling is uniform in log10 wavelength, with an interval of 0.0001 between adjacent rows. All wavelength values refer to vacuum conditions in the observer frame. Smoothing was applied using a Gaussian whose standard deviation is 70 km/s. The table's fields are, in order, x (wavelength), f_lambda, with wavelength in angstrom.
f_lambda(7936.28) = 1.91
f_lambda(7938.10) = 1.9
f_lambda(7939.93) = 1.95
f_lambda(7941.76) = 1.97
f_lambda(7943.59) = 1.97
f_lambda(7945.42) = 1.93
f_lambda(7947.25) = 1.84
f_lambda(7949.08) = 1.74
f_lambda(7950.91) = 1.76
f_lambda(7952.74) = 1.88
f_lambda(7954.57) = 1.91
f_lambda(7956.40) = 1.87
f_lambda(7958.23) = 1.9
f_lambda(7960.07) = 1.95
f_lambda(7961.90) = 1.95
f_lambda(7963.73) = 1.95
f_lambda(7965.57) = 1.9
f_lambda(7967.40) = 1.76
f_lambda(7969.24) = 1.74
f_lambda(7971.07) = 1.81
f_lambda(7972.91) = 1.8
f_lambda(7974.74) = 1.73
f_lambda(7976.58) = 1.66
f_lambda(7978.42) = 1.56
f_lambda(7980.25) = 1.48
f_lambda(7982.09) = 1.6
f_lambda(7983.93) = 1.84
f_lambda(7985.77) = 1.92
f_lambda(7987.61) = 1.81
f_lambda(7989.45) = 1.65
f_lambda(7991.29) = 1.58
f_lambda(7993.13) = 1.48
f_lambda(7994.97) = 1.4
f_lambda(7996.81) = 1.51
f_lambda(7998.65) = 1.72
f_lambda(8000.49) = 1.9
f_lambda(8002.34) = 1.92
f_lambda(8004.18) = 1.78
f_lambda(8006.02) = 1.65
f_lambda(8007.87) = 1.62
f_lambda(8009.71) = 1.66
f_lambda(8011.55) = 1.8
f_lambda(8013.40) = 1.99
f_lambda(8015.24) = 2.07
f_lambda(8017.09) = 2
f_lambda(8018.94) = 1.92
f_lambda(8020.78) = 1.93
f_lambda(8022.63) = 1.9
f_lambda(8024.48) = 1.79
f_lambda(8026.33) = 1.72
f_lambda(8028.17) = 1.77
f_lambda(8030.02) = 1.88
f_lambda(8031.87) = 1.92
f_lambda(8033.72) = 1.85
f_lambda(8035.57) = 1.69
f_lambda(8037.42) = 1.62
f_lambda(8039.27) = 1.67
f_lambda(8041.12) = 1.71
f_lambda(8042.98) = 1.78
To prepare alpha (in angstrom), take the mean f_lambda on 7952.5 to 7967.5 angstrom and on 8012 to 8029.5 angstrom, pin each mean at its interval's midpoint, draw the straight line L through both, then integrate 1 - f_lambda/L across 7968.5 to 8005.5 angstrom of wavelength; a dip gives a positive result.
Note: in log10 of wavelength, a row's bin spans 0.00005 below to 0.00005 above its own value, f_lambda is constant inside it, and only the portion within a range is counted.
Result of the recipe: 4.0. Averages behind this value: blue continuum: 1.91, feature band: 1.69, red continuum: 1.9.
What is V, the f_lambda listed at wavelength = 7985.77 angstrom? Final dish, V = 1.92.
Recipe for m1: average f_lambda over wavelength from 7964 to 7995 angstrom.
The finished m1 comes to 1.7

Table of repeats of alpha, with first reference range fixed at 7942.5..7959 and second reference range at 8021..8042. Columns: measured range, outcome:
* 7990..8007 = 1.46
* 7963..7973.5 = 0.13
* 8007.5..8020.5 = -0.58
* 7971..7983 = 1.22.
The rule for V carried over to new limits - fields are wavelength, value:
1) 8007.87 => 1.62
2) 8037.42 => 1.62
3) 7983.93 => 1.84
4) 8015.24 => 2.07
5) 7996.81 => 1.51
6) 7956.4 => 1.87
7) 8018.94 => 1.92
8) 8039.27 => 1.67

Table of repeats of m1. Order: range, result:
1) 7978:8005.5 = 1.68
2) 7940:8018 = 1.79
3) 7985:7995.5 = 1.64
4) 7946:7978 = 1.83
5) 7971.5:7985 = 1.67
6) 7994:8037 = 1.8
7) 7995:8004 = 1.73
